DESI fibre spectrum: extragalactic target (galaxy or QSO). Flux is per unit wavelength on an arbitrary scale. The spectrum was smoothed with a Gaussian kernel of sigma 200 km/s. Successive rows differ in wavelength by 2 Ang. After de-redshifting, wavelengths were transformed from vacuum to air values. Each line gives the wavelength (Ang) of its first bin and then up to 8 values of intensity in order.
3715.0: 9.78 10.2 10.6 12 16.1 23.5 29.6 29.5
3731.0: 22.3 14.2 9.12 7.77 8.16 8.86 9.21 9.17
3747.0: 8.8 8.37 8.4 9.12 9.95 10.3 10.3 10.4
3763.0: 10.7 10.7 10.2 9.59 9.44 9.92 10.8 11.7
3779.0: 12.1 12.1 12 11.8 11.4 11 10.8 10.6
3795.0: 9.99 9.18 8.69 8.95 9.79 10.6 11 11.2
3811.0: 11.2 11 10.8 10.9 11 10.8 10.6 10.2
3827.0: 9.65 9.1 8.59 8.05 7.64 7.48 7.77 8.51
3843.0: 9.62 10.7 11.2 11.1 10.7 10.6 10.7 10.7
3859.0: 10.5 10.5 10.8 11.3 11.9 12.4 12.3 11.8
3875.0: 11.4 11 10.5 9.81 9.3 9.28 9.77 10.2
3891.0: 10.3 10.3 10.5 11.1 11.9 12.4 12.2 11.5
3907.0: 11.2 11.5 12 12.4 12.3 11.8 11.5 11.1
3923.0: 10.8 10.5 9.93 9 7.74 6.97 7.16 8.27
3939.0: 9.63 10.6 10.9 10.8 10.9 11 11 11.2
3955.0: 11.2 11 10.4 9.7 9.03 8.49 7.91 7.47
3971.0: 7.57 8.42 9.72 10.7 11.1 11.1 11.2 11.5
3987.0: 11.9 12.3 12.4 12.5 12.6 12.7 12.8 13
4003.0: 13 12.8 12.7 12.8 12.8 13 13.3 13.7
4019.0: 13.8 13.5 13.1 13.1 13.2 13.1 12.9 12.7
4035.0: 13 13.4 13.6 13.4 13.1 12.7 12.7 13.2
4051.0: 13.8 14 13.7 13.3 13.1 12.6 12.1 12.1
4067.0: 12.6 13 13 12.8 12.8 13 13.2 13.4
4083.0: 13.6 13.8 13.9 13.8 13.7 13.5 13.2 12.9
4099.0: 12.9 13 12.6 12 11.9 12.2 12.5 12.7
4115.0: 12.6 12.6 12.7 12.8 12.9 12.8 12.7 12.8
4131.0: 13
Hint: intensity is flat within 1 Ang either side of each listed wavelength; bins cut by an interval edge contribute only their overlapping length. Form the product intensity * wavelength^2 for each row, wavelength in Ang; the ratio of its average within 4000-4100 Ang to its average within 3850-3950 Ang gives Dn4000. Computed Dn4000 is 1.33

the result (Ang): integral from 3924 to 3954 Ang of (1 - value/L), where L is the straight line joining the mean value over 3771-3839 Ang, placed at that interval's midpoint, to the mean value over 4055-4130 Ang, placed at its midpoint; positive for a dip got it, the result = 4.7 Ang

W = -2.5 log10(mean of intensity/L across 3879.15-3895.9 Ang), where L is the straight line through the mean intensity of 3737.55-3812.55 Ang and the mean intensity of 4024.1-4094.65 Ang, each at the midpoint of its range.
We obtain 0.143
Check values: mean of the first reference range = 10.2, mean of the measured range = 9.96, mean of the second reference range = 13.2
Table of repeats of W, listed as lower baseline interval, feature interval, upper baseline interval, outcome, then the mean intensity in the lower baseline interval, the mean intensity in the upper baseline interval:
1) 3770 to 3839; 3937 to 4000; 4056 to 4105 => 0.13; 10.3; 13.1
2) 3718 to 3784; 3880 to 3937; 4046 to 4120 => 0.20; 12.3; 13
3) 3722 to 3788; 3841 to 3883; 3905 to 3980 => 0.02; 12.3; 10.1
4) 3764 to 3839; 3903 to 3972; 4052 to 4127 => 0.14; 10.3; 13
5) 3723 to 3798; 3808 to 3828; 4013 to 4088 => 0.14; 12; 13.2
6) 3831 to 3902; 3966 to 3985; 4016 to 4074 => 0.25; 10.4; 13.1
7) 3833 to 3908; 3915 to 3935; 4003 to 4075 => 0.15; 10.5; 13.1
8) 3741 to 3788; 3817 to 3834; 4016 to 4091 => 0.11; 10.3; 13.2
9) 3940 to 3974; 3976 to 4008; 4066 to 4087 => -0.12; 9.86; 13.2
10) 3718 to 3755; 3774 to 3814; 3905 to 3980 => 0.16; 13.5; 10.1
